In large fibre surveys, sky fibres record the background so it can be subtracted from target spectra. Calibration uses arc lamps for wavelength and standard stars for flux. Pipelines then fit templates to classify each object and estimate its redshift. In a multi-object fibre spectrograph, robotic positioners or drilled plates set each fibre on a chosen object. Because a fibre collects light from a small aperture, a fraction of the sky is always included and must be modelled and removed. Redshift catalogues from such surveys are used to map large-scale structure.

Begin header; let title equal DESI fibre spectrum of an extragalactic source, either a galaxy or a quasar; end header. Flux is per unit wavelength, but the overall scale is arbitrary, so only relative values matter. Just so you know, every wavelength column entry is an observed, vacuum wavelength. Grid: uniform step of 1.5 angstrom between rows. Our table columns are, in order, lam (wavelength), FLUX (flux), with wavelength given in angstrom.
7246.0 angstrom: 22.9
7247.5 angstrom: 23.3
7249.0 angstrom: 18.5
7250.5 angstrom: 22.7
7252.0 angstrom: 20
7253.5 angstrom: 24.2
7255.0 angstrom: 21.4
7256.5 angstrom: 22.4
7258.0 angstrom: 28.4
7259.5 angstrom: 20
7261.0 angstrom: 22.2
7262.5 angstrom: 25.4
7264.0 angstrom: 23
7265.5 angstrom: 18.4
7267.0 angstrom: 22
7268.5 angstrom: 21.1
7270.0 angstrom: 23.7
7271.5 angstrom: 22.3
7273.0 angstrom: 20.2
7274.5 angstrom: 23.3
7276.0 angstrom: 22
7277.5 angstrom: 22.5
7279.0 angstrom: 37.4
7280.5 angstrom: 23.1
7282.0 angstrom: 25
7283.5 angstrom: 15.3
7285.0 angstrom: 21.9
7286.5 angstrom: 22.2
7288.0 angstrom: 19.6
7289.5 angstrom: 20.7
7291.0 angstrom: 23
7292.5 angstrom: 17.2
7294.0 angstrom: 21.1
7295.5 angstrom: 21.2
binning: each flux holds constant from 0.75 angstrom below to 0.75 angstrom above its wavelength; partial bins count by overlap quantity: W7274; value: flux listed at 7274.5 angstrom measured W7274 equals 23.3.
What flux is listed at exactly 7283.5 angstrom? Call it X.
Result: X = 15.3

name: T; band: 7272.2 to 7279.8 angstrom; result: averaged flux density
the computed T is 25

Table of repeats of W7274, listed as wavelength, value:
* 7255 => 21.4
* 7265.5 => 18.4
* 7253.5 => 24.2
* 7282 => 25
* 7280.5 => 23.1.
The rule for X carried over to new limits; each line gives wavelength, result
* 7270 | 23.7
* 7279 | 37.4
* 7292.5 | 17.2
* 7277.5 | 22.5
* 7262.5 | 25.4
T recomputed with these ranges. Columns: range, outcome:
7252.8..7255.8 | 22.8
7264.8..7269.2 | 20.5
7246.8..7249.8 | 20.9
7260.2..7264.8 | 23.4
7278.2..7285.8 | 24.5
